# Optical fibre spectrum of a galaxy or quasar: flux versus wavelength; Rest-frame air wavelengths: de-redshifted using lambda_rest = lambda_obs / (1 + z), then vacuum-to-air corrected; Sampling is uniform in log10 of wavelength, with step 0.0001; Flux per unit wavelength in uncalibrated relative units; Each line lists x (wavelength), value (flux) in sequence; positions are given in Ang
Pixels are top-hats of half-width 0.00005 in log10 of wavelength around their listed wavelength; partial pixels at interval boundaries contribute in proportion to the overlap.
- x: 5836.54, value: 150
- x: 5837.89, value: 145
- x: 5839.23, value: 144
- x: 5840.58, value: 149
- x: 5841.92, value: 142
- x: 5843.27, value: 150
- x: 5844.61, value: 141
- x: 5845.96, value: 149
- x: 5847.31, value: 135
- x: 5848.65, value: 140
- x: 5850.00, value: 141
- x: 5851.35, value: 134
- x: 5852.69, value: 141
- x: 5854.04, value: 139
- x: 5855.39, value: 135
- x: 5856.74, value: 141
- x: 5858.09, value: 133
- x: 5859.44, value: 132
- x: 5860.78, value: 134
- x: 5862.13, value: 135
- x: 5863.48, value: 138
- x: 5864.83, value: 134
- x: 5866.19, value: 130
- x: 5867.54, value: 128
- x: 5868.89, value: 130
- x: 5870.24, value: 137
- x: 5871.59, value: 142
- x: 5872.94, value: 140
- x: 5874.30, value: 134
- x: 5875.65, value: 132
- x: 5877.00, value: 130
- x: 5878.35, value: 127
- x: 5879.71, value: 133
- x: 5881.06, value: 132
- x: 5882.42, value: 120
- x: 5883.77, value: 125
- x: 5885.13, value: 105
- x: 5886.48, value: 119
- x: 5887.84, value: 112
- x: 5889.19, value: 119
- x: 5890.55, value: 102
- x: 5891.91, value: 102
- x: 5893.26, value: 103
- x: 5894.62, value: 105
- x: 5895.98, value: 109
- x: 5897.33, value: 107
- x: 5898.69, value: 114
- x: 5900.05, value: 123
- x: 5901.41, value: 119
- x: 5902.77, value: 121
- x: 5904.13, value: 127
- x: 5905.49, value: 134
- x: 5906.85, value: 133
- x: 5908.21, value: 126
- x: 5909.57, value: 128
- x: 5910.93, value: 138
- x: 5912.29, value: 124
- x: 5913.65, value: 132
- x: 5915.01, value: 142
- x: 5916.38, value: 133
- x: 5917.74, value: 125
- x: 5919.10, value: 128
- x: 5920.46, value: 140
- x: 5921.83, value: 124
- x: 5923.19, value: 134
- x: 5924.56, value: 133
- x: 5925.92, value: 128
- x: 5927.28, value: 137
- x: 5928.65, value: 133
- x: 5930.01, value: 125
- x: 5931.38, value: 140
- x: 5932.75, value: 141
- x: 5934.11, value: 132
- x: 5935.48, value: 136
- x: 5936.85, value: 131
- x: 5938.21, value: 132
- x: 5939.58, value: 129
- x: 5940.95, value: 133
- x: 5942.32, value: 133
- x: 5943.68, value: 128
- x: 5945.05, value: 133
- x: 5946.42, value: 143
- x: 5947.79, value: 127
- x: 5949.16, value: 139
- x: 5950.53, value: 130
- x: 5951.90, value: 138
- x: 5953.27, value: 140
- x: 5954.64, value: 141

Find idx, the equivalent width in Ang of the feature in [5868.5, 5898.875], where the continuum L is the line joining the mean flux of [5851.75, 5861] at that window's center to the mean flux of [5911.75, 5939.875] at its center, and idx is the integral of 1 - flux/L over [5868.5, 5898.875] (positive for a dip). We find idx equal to 3.2 Ang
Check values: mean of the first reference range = 137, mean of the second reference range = 132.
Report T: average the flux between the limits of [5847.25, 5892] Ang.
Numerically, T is 130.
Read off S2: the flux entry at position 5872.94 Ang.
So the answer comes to 140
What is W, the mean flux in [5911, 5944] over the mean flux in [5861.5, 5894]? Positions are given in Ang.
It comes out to 1.1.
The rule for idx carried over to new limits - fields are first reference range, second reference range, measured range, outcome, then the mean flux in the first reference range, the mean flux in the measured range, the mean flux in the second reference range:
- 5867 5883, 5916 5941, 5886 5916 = 2.75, 132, 120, 132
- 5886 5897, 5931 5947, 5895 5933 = -2.35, 109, 128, 134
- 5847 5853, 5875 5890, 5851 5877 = -0.68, 138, 135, 123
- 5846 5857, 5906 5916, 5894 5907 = 1.40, 139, 119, 132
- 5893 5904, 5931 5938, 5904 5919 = -1.18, 114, 131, 136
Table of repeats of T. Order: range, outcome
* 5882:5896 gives 111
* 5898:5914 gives 126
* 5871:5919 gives 123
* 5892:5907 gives 117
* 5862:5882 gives 133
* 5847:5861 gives 137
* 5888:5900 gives 109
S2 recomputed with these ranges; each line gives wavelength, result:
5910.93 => 138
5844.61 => 141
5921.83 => 124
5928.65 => 133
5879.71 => 133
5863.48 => 138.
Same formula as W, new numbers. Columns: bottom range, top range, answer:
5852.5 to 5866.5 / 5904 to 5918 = 0.97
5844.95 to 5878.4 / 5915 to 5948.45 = 0.98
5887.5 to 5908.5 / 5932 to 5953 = 1.15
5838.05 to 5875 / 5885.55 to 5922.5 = 0.88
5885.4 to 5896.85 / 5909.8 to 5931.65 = 1.21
